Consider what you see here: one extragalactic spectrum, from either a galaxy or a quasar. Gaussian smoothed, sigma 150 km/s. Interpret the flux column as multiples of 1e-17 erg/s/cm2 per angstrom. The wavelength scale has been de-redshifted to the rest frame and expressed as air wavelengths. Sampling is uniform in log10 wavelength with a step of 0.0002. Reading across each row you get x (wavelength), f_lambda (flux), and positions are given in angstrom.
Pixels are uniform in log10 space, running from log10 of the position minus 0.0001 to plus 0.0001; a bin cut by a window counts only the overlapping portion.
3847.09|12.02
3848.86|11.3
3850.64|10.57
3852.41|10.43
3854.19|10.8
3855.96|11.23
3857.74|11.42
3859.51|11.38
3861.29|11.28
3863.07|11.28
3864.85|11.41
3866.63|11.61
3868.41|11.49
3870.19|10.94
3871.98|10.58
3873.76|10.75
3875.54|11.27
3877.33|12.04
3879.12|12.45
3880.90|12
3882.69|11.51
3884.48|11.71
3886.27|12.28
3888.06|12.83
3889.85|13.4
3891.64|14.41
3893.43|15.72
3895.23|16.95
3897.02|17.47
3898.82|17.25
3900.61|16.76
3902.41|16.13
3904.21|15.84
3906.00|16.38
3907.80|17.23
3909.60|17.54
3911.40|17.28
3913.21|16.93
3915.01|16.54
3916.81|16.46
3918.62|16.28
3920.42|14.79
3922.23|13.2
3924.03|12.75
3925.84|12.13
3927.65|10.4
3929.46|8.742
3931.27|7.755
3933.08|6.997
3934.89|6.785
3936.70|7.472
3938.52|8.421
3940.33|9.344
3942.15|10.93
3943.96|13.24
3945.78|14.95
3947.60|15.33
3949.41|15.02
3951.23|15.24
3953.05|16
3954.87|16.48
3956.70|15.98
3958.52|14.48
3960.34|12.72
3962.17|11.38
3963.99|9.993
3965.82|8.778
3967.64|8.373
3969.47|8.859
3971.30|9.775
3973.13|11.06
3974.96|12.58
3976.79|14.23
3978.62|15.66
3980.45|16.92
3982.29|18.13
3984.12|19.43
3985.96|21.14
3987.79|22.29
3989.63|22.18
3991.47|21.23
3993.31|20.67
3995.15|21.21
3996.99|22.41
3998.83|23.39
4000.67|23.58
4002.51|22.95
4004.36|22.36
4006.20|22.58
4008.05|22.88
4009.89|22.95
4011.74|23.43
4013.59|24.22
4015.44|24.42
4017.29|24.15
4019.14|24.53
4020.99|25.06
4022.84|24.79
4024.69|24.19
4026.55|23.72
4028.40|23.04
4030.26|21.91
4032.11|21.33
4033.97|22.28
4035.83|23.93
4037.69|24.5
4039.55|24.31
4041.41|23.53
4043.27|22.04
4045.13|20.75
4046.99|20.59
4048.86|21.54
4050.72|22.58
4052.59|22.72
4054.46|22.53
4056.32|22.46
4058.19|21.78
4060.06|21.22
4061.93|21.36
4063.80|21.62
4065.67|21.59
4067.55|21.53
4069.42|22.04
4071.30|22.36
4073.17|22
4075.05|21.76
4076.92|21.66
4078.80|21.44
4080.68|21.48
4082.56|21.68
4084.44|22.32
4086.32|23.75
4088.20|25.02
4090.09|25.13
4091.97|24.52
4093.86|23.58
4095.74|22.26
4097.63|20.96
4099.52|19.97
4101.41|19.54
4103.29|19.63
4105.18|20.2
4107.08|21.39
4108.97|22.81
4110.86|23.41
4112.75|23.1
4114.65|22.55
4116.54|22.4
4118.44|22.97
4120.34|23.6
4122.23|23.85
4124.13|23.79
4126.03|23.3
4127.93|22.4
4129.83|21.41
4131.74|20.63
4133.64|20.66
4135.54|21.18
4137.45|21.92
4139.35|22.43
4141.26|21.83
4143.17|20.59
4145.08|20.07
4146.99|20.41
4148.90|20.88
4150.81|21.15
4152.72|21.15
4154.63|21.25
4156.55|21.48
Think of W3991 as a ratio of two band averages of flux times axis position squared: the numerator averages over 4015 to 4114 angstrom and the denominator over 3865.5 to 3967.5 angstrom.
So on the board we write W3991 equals 1.84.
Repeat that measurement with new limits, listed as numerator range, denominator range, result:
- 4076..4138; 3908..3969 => 1.91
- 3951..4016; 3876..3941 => 1.38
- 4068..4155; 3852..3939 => 1.91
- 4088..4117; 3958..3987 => 1.77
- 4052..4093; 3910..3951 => 1.93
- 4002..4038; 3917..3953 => 2.08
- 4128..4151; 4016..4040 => 0.94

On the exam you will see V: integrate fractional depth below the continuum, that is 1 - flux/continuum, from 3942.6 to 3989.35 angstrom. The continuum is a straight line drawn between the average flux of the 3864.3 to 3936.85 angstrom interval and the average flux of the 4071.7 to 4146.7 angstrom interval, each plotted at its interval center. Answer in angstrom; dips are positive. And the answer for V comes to 4.9 angstrom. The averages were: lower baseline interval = 13.3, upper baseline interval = 22.1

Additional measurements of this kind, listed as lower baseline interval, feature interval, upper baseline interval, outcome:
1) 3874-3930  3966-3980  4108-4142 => 4.5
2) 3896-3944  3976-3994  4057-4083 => -2.3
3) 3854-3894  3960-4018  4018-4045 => 6.3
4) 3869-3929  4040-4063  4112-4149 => -3.1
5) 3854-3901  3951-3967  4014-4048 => 4.3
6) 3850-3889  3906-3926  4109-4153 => -3.7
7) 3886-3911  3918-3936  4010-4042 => 6.8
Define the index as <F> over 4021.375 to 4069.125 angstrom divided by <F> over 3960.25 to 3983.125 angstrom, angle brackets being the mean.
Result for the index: 1.85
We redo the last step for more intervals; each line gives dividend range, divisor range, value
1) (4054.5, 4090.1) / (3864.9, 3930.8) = 1.60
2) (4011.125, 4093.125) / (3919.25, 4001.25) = 1.60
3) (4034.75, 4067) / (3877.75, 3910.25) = 1.50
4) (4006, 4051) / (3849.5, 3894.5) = 1.96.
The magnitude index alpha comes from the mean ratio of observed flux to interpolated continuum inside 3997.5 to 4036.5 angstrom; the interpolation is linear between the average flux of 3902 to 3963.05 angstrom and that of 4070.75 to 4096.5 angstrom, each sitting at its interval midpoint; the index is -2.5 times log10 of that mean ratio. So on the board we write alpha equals -0.25 mag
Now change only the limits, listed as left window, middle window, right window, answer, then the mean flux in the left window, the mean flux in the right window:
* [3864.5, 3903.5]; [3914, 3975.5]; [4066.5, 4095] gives 0.31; 13.3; 22.7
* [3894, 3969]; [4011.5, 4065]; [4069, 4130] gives -0.20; 13.5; 22.4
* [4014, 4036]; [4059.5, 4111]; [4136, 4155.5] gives 0.02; 23.6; 21.2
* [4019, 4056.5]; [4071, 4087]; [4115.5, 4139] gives 0.03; 22.9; 22.4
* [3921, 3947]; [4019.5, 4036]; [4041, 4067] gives -0.21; 10.3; 21.8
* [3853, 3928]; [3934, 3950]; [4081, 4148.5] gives 0.36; 13.6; 22.1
